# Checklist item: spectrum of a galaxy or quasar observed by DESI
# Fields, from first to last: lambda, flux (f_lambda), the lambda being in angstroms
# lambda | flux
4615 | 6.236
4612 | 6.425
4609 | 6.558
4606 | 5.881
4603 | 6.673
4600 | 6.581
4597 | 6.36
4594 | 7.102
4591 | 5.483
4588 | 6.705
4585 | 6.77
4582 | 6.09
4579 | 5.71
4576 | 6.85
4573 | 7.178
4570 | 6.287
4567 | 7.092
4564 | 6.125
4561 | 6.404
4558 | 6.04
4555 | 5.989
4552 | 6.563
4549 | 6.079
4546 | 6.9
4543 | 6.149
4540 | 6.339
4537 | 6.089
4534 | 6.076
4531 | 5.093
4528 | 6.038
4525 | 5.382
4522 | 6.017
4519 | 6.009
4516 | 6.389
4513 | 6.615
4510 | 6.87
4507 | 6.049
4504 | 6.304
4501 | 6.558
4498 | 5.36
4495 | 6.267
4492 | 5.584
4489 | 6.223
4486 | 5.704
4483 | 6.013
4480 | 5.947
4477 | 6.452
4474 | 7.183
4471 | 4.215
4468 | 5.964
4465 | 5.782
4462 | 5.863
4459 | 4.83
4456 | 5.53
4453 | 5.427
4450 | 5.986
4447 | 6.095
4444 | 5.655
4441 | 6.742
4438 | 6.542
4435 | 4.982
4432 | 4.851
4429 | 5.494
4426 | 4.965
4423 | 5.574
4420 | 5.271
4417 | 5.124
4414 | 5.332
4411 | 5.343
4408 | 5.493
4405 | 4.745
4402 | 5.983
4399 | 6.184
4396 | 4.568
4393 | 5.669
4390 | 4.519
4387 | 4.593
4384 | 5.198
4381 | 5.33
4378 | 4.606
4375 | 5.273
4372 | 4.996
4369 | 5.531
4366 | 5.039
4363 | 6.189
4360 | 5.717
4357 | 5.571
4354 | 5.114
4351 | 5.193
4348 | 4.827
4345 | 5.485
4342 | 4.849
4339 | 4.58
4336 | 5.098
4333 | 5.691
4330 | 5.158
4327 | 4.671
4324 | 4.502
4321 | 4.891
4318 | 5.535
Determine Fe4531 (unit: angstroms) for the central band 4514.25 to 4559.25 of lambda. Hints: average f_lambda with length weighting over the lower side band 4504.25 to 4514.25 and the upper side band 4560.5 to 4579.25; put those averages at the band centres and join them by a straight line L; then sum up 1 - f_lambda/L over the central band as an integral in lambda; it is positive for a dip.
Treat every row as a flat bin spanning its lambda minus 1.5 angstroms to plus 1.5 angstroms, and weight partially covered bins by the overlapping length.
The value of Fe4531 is 3.09 angstroms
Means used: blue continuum 6.48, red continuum 6.58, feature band 6.08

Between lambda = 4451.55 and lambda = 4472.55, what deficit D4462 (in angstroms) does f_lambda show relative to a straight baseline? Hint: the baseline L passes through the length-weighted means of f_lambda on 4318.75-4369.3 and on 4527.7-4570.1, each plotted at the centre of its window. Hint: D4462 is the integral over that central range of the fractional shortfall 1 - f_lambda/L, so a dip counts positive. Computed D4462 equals 1.5 angstroms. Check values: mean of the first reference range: 5.18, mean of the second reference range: 6.22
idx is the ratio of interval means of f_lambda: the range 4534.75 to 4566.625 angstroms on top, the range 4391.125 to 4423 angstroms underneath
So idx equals 1.2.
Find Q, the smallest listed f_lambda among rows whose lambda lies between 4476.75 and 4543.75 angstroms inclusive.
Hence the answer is 5.093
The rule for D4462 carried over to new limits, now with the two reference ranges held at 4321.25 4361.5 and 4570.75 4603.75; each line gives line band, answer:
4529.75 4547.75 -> 0.29 angstroms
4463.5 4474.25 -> 0.37 angstroms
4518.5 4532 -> 0.95 angstroms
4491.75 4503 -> -0.02 angstroms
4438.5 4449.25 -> -0.95 angstroms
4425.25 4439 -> 0.67 angstroms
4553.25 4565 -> 0.34 angstroms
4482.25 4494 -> 0.09 angstroms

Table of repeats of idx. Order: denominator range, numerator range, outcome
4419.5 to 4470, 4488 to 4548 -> 1.09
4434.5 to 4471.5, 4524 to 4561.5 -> 1.06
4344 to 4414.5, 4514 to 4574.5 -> 1.18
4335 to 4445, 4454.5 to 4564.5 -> 1.14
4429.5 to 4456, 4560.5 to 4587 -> 1.13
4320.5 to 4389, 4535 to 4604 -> 1.25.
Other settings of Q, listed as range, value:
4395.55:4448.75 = 4.568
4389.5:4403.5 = 4.519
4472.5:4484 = 5.947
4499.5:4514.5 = 6.049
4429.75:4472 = 4.215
